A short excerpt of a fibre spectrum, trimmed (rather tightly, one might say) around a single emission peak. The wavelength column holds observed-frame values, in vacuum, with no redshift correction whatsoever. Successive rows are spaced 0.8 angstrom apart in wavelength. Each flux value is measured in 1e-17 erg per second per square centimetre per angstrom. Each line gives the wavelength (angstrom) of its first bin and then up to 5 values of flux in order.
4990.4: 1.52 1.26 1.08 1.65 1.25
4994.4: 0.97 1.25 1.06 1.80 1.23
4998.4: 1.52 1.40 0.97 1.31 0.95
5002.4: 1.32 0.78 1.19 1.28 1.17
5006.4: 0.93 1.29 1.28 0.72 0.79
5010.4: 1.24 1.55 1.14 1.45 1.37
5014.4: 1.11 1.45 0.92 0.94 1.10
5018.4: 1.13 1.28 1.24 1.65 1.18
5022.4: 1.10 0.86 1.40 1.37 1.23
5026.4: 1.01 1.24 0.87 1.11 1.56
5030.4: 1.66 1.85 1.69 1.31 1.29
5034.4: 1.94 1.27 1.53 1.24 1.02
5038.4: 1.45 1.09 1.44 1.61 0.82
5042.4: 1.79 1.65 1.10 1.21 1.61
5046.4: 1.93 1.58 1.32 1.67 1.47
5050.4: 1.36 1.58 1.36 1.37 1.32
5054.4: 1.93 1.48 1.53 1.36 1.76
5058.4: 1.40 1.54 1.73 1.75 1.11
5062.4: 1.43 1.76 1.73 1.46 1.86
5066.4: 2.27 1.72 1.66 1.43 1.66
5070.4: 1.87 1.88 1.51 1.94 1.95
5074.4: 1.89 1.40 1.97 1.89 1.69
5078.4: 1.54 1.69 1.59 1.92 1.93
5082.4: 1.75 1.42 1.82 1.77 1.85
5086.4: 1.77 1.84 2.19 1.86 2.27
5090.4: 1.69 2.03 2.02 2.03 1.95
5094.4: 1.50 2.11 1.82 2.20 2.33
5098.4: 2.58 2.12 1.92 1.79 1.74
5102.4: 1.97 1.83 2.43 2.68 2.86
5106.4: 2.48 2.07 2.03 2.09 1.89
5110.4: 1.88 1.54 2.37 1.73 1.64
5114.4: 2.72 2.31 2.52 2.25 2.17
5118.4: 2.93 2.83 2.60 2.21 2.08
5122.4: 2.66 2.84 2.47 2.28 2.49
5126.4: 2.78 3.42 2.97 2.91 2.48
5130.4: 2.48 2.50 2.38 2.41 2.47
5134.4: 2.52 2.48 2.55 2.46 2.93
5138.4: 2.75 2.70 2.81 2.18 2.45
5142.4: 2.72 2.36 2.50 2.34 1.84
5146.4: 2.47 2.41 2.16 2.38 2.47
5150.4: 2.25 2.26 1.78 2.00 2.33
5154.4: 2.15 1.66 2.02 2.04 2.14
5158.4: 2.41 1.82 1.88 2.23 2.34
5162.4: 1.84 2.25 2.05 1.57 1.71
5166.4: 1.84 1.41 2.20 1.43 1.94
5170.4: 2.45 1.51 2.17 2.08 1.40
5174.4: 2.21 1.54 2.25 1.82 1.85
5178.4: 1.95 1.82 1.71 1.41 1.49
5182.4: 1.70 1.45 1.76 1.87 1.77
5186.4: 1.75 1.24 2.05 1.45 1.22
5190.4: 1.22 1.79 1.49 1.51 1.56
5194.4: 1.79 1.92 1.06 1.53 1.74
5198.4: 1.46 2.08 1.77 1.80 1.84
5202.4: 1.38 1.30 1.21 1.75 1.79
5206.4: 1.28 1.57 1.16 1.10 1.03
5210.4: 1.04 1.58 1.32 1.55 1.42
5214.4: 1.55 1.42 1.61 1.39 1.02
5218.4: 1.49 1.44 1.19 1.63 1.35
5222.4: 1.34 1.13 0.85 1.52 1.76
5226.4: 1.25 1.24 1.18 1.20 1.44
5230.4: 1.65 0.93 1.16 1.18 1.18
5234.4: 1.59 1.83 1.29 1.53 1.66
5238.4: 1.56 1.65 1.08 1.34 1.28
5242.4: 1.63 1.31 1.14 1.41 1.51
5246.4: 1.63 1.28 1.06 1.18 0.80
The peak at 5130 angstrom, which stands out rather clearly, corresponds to C IV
